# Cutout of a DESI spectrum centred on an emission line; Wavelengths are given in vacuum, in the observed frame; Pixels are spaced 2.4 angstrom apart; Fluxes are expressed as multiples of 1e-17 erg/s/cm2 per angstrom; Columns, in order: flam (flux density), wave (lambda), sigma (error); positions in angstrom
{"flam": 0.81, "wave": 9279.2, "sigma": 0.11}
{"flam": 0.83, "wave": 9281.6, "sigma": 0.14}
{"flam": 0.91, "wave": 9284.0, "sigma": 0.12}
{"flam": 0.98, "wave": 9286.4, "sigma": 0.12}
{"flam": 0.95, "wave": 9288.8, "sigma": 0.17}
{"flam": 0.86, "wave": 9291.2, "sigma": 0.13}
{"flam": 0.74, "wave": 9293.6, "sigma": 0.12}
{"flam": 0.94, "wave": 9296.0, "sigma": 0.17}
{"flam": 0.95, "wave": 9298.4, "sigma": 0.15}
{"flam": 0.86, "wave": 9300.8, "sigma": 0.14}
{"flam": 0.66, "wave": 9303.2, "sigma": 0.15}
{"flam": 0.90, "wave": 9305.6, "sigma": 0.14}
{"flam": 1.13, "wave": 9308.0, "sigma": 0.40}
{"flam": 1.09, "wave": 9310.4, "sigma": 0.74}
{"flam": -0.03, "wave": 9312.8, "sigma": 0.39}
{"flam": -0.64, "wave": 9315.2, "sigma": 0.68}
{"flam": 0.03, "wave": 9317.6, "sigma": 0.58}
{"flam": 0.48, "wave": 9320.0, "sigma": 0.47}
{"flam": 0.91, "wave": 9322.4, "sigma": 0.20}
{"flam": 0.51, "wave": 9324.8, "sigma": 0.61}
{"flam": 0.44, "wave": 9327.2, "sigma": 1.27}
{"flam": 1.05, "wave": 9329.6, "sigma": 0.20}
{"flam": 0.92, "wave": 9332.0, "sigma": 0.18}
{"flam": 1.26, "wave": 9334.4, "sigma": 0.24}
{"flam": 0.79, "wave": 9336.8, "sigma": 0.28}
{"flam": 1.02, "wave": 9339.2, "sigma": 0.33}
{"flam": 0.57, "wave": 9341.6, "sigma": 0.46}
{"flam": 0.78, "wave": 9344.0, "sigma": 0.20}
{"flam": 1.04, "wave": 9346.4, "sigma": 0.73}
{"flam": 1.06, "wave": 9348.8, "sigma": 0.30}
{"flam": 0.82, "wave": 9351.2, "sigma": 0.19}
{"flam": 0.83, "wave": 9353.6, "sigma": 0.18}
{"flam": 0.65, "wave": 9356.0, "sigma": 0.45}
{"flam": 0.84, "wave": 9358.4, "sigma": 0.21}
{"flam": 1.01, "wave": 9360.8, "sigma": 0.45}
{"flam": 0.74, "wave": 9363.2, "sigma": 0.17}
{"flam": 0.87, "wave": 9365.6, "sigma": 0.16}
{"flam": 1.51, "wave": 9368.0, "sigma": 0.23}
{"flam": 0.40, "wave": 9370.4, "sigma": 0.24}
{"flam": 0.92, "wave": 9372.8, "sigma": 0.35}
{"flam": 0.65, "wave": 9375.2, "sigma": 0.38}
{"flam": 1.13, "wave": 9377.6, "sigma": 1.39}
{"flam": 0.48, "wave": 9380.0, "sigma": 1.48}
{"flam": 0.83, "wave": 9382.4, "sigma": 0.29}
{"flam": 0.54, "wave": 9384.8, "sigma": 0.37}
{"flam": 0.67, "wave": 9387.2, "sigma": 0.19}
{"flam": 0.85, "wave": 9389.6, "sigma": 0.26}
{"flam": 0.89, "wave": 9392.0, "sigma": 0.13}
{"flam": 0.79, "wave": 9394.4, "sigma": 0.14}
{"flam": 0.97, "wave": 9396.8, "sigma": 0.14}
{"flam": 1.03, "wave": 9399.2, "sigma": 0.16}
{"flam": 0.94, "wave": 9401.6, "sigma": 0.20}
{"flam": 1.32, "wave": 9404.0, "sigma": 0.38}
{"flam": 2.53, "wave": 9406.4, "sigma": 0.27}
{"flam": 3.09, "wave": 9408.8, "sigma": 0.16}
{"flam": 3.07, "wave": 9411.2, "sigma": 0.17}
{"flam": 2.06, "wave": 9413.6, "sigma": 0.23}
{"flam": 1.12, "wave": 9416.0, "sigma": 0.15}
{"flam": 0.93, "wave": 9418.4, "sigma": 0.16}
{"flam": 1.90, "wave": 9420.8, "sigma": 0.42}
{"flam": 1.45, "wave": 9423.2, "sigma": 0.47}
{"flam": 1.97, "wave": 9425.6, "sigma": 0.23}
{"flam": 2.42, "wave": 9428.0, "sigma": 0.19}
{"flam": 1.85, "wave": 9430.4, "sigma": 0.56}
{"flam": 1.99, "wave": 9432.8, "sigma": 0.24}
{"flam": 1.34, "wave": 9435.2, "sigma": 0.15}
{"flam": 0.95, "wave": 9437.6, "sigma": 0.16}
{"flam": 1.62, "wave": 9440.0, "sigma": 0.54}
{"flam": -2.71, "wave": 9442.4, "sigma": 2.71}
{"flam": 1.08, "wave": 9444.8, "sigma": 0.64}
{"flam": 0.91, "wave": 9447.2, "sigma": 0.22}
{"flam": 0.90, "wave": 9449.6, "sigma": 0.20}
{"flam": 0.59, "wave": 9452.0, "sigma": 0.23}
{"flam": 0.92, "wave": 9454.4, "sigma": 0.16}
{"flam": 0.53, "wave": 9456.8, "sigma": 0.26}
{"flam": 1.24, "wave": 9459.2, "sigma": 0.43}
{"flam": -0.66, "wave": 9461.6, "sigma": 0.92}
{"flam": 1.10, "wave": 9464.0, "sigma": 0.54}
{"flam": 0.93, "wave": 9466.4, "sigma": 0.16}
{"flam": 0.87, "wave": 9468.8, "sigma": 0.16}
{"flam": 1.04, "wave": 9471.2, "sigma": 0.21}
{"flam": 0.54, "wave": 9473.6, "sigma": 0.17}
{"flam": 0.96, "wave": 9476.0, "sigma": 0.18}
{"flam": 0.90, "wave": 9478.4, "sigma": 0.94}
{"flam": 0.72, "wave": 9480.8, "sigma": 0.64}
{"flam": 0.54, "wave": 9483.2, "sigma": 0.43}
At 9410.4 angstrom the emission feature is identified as [S II] 6716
